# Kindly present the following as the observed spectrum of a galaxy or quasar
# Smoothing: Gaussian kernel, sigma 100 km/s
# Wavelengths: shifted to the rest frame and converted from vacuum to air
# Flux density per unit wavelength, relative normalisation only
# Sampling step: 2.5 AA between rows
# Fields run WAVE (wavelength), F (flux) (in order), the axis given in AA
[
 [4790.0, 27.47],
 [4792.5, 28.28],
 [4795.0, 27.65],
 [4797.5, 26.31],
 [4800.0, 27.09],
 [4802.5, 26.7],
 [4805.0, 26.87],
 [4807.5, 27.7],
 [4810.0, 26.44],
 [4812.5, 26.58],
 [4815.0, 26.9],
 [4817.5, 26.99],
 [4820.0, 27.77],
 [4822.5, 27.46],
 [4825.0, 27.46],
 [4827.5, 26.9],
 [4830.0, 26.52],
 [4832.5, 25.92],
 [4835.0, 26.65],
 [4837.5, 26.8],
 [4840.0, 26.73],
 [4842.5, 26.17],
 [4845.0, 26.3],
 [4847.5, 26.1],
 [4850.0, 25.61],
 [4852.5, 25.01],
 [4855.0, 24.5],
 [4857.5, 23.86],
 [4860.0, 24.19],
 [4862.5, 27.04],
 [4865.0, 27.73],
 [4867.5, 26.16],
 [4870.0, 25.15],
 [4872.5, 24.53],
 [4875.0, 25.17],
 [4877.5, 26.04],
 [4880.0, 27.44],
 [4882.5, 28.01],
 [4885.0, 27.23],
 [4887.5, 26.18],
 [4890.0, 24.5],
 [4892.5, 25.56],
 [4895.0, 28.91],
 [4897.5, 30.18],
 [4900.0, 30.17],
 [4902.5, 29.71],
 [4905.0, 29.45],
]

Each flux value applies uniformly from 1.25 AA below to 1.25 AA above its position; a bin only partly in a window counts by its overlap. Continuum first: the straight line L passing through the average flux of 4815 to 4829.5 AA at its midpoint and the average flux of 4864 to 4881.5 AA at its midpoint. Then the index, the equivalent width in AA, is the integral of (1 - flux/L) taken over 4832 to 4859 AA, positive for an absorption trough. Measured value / 0.9 AA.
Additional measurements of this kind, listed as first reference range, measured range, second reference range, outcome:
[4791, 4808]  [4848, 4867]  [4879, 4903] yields 1.4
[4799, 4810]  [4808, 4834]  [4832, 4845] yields -0.2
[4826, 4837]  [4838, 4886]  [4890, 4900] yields 2.3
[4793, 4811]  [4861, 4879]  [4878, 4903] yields 1.0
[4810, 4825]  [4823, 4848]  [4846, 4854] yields -0.3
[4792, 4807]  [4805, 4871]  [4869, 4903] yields 1.8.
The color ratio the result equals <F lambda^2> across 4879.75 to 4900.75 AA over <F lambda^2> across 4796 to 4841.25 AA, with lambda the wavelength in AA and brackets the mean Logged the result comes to 1.05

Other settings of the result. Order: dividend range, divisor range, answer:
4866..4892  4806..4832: 0.99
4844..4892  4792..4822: 0.98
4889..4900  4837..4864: 1.10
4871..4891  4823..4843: 1.00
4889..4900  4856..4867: 1.09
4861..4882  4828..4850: 1.01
